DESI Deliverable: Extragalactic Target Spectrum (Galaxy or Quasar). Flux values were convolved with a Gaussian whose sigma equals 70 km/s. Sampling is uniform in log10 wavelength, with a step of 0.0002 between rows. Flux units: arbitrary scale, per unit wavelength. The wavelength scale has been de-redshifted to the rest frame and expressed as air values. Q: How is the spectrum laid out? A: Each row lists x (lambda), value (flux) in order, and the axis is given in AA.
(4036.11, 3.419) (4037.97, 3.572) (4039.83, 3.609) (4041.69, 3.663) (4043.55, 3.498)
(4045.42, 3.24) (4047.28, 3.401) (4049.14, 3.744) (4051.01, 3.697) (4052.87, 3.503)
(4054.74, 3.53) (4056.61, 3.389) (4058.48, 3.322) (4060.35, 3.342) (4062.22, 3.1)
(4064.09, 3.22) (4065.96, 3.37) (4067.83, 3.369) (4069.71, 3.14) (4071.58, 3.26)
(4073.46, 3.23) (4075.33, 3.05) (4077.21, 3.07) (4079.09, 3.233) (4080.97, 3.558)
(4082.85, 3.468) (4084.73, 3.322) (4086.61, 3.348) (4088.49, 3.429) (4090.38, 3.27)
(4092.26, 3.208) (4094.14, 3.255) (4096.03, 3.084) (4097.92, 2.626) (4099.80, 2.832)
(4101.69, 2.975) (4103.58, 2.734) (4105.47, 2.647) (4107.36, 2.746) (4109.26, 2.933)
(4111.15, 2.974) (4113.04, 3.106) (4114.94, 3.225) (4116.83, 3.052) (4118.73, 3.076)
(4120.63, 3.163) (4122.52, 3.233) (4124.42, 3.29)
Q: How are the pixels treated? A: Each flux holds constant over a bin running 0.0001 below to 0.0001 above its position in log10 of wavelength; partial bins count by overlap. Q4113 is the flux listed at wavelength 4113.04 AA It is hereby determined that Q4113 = 3.106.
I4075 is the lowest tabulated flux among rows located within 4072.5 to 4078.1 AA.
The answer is 3.05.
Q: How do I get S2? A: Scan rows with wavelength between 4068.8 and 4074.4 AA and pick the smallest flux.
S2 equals 3.14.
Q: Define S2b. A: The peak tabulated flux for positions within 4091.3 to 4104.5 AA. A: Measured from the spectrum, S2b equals 3.255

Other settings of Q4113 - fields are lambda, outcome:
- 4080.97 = 3.558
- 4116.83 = 3.052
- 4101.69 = 2.975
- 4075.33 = 3.05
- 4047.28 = 3.401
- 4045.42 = 3.24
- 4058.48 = 3.322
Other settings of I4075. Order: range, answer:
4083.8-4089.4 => 3.322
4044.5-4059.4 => 3.24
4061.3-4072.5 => 3.1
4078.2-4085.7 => 3.233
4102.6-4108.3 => 2.647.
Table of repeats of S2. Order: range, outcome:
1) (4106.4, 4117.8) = 2.746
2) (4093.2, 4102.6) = 2.626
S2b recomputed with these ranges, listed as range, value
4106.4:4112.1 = 2.974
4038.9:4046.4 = 3.663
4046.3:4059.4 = 3.744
